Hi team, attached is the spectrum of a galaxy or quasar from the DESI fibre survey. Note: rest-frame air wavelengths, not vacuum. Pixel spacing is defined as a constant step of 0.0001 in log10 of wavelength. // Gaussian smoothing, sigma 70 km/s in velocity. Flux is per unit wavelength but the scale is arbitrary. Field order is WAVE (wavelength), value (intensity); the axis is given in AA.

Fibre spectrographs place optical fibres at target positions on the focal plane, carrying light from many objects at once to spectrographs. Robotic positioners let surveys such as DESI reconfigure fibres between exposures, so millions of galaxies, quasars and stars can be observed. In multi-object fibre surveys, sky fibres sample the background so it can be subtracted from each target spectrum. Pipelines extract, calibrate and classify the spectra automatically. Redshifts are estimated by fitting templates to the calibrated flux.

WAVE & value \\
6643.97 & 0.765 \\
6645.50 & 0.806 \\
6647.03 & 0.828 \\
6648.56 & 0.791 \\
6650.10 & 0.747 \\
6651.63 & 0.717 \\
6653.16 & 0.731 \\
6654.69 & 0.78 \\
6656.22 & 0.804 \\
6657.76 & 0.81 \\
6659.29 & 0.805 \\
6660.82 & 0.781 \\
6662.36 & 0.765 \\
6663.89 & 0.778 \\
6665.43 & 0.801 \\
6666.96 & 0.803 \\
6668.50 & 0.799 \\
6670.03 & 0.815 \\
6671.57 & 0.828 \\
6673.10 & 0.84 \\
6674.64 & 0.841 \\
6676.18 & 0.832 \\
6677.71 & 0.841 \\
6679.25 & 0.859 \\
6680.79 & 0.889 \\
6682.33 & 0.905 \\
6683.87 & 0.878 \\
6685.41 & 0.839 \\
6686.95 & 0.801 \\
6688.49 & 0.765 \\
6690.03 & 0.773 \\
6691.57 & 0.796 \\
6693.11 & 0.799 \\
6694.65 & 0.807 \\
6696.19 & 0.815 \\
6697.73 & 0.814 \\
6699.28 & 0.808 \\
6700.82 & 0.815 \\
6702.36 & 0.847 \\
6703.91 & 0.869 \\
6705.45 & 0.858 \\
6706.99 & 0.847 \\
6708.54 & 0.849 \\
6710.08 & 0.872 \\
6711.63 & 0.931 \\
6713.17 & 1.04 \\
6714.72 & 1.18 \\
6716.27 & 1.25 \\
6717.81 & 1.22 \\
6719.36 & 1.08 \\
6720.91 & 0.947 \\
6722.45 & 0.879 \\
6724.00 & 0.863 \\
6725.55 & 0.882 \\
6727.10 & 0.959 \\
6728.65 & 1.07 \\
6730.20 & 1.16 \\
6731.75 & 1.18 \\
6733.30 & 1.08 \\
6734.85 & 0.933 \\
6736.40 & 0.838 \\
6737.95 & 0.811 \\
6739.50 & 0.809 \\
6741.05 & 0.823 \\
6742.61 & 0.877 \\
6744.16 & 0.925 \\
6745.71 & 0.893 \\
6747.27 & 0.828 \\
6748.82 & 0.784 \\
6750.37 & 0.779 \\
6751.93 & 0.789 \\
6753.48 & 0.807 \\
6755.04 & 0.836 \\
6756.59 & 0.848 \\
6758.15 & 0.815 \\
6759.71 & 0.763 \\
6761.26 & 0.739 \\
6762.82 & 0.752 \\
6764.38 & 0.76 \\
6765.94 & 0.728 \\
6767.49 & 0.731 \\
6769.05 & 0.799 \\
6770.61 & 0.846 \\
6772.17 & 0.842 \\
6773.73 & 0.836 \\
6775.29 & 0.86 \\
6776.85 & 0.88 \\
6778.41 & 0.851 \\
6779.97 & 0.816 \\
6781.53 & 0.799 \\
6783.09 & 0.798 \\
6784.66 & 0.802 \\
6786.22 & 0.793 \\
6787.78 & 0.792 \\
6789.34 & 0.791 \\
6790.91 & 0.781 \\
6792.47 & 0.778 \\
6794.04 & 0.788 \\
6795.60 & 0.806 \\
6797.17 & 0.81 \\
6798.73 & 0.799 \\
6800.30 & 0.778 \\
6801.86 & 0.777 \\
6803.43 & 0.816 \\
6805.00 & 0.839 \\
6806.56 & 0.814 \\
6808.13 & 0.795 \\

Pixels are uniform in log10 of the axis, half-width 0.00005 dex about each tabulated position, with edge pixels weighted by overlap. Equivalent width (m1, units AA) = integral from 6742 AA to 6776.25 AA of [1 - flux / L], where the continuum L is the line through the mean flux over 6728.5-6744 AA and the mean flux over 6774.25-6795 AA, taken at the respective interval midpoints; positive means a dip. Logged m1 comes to 2.9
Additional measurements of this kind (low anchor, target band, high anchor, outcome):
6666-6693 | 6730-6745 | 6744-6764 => -2.3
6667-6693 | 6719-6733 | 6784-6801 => -3.2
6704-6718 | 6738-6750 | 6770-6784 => 0.9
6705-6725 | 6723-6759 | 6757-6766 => -1.3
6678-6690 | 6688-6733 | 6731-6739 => -1.3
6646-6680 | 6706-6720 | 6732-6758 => -3.2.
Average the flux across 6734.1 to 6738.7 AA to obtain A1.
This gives 0.861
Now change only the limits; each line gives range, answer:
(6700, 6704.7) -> 0.844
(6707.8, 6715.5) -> 0.975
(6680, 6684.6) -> 0.89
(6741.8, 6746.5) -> 0.896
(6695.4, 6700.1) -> 0.812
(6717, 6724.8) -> 0.999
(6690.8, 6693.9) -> 0.798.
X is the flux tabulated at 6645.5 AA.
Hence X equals 0.806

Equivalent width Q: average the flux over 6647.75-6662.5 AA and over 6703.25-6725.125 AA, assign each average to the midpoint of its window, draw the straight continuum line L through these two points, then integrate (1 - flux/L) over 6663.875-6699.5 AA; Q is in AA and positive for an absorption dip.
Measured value 1.7 AA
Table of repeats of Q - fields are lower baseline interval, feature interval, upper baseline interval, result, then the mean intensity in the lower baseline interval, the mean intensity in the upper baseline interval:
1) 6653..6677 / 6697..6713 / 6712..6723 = 2.5 AA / 0.803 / 1.08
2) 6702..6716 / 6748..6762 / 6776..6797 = 1.0 AA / 0.935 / 0.806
